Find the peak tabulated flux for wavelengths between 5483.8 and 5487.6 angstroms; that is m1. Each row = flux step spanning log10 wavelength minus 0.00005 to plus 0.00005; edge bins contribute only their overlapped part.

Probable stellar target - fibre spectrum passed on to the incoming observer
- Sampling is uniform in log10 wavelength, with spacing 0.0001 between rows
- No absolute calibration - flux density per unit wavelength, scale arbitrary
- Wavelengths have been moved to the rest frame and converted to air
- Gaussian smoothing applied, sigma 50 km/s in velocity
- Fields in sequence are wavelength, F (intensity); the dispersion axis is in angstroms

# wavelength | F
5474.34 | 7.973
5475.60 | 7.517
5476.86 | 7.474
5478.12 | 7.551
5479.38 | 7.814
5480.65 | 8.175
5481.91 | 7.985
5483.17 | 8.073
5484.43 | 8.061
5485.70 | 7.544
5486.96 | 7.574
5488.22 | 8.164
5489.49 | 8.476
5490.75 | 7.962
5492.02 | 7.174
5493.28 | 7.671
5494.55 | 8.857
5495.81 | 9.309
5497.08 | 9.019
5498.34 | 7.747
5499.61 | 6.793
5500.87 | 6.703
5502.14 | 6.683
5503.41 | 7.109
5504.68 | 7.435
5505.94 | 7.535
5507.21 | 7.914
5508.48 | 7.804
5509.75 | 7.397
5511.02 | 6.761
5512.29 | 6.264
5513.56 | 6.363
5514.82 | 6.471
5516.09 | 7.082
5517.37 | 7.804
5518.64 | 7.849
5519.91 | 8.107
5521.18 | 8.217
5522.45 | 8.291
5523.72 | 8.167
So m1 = 8.061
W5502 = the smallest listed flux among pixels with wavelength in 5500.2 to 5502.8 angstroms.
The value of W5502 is 6.683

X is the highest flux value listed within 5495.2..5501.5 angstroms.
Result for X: 9.309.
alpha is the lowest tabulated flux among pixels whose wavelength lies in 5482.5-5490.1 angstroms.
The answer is 7.544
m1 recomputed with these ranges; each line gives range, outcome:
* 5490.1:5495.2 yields 8.857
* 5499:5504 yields 7.109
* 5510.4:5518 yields 7.804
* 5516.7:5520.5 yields 8.107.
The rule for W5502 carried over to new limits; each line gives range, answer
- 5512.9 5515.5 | 6.363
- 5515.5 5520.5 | 7.082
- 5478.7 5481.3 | 7.814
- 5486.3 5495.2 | 7.174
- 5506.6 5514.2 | 6.264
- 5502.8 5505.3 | 7.109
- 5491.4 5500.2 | 6.793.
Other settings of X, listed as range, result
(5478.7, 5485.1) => 8.175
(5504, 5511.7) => 7.914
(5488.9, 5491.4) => 8.476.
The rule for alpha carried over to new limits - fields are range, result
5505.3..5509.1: 7.535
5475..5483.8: 7.474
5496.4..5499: 7.747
